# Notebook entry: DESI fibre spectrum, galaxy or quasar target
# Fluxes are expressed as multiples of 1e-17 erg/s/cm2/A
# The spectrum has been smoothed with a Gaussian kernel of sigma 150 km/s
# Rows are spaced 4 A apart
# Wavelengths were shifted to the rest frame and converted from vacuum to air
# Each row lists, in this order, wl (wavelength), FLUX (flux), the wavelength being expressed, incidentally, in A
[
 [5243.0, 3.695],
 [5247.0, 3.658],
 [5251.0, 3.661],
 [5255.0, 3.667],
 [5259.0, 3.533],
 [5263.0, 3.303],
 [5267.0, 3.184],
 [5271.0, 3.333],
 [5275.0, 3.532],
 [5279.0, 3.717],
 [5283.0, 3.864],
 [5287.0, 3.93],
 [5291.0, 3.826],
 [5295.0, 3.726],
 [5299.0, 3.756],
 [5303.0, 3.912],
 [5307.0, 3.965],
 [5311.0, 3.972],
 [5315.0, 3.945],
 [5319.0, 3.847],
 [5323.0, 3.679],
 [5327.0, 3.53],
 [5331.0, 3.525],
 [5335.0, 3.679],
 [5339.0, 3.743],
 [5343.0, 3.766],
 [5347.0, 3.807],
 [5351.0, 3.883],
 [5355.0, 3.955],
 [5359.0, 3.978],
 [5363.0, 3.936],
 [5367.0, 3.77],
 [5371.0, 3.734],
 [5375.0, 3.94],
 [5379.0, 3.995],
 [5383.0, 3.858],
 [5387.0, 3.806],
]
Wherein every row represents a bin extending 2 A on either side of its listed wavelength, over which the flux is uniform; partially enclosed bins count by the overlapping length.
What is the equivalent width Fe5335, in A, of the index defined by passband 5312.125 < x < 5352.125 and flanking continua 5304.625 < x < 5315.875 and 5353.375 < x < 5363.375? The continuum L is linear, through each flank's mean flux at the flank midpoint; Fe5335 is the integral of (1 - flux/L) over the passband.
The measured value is 2.2 A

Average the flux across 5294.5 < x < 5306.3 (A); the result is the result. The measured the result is 3.83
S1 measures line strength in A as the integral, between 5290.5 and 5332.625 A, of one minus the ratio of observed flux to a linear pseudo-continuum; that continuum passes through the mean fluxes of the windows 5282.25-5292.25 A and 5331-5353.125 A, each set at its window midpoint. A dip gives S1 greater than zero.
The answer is 0.4 A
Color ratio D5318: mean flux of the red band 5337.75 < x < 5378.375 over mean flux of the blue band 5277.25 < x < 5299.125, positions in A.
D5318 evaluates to 1.01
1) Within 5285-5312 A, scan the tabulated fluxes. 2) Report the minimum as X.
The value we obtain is 3.726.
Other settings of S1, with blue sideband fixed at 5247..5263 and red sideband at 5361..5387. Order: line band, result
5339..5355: -0.1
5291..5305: -0.4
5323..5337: 0.6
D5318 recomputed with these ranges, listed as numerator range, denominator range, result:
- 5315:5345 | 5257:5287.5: 1.05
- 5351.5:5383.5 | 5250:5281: 1.12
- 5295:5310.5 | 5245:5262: 1.07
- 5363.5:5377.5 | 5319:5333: 1.06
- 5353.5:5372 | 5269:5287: 1.06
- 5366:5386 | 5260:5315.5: 1.04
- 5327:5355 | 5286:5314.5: 0.96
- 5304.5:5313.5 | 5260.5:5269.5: 1.21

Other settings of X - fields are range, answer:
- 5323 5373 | 3.525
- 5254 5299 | 3.184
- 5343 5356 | 3.766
